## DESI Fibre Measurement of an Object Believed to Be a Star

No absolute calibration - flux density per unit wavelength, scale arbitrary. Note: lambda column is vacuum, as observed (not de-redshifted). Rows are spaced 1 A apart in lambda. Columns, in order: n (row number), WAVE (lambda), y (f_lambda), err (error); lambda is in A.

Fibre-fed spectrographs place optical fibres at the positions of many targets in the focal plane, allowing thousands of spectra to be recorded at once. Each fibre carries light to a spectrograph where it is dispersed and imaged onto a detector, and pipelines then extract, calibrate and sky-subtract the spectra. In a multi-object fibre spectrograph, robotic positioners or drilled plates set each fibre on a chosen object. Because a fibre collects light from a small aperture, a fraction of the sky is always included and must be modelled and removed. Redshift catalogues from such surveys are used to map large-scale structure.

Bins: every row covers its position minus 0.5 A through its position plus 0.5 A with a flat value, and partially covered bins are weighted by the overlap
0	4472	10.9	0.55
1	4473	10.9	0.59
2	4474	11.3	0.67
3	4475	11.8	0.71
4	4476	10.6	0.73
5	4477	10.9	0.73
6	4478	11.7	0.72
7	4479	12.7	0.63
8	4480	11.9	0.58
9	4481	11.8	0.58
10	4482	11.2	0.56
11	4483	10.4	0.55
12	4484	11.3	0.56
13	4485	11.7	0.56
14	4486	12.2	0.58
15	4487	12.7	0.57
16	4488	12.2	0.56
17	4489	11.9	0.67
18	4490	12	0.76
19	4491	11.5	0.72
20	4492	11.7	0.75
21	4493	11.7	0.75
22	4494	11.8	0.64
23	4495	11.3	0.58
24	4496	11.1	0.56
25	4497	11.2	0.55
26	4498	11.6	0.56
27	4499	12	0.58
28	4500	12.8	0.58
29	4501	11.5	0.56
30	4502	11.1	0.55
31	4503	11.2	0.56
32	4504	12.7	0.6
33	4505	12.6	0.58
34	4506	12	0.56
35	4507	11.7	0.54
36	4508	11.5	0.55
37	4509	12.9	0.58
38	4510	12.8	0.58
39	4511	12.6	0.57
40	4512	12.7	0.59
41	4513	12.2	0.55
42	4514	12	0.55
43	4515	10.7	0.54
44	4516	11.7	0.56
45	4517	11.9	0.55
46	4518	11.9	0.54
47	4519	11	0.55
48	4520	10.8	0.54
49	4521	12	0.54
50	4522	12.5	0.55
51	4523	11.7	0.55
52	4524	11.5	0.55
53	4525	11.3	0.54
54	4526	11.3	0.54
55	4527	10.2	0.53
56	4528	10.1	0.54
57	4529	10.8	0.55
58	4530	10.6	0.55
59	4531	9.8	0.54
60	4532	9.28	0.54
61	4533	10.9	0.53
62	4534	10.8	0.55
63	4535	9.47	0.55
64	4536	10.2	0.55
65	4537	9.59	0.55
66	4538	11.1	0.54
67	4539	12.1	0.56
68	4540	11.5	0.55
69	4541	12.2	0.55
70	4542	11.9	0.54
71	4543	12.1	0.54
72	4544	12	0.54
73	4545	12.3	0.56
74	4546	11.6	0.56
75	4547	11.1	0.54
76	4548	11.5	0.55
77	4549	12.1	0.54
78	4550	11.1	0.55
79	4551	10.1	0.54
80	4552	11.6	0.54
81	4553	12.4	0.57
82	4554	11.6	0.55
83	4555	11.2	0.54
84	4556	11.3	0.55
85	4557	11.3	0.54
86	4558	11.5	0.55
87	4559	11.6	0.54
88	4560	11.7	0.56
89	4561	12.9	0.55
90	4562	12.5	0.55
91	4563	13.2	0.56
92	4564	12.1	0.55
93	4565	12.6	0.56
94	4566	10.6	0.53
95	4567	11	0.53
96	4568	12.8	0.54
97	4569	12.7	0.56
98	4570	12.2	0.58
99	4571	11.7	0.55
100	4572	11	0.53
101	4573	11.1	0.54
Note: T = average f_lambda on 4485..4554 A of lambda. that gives 11.5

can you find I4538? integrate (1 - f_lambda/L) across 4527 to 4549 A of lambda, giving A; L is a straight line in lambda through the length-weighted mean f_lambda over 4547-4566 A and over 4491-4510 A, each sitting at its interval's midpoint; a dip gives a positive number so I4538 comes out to 1.4 A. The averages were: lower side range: 11.8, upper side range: 11.7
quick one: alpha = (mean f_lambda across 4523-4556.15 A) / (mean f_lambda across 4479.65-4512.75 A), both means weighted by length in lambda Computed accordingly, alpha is 0.94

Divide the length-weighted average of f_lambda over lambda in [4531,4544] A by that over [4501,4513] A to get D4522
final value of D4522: 0.9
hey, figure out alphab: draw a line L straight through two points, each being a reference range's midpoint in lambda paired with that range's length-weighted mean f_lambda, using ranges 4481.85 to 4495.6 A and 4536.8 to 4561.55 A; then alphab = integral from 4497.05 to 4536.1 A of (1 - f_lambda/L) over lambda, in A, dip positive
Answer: 0.7 A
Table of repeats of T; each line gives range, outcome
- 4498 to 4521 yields 11.9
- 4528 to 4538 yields 10.2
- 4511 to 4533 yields 11.3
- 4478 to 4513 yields 11.9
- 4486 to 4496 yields 11.8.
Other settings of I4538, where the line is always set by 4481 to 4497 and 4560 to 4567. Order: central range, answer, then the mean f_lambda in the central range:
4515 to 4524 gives 0.2 A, 11.6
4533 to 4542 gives 0.8 A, 10.9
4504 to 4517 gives -0.4 A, 12.1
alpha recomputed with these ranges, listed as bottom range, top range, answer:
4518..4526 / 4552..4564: 1.03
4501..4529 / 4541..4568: 1.00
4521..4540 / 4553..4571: 1.11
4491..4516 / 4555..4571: 1.01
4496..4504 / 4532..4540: 0.91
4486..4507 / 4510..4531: 0.97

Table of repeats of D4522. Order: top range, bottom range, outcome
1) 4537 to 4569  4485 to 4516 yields 0.98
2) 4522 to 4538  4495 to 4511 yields 0.89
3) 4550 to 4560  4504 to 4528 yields 0.97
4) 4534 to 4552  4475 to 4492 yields 0.97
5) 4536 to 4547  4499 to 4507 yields 0.96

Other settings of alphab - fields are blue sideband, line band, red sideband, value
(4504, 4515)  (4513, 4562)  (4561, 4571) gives 3.7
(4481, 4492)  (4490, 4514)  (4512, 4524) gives -0.4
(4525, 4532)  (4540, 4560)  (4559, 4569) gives -0.2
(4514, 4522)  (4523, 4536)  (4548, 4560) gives 1.1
